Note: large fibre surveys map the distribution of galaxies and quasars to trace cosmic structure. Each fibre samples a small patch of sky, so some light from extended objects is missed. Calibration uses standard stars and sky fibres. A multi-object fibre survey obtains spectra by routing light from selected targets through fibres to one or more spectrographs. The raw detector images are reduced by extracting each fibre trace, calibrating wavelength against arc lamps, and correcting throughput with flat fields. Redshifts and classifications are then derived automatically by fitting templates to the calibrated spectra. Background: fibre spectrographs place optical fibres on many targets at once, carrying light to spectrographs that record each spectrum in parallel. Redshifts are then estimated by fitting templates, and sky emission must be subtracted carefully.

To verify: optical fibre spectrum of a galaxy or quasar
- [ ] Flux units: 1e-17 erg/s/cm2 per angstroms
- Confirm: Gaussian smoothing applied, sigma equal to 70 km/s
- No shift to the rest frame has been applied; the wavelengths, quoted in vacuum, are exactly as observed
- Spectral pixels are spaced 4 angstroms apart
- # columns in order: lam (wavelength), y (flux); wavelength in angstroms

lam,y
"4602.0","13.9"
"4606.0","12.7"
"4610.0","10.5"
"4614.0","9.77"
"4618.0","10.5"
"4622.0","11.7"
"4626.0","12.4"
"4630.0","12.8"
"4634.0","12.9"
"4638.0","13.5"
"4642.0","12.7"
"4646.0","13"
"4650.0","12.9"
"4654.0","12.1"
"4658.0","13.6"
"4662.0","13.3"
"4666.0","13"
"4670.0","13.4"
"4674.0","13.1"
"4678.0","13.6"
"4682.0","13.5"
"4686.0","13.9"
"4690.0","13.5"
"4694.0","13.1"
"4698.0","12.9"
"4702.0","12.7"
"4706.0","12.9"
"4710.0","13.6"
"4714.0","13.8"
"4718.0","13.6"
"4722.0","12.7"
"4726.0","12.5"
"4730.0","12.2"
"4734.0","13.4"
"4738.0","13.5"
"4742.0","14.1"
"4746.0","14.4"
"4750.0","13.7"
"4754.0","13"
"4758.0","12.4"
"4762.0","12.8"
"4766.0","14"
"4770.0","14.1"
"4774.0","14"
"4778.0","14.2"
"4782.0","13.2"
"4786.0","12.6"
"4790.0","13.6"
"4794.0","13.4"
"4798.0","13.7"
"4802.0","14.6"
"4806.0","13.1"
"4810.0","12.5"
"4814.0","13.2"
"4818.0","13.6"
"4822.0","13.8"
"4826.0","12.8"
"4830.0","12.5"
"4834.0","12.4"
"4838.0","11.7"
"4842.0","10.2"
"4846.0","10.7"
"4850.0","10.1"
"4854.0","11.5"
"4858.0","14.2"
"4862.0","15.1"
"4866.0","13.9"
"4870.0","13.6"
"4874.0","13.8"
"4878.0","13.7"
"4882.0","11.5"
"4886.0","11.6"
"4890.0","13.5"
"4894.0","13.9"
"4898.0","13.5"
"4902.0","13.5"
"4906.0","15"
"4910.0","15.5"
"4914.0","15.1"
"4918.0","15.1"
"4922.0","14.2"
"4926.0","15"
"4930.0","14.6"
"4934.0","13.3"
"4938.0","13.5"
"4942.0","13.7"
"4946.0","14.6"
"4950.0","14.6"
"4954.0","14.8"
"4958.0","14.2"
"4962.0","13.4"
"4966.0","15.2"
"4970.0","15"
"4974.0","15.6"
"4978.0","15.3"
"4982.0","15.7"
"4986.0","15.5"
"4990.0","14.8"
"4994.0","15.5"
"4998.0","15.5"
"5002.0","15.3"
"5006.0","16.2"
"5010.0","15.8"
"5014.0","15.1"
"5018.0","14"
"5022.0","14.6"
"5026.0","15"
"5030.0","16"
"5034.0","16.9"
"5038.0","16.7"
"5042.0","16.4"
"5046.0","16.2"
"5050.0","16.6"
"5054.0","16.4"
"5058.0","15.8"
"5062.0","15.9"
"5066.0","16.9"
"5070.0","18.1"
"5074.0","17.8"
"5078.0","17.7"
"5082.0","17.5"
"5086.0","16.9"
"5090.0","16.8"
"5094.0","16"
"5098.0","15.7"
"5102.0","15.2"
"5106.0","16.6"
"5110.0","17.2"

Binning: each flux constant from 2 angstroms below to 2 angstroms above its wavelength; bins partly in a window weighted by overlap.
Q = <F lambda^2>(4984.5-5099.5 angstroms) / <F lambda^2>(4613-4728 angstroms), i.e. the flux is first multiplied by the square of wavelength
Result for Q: 1.5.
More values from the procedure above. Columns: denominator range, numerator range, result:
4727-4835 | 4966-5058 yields 1.29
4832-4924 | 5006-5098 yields 1.33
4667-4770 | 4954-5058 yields 1.31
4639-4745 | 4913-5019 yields 1.26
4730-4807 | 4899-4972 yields 1.14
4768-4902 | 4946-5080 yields 1.30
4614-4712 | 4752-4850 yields 1.06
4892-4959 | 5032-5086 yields 1.24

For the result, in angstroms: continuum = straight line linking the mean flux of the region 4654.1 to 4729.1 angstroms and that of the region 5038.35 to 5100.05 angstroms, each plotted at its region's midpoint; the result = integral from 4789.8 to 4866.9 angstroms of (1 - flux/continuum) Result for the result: 8.9 angstroms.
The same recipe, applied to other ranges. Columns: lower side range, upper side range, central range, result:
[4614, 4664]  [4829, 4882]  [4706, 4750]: -3.0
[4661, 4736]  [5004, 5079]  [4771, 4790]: 0.5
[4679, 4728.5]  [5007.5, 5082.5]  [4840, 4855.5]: 4.2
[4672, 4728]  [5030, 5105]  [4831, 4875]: 6.6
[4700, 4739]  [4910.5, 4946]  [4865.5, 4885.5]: 1.3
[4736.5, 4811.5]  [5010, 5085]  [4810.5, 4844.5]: 3.8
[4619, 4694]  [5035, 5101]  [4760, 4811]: 2.2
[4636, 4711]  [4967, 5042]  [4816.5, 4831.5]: 1.1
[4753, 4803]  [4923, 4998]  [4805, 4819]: 0.7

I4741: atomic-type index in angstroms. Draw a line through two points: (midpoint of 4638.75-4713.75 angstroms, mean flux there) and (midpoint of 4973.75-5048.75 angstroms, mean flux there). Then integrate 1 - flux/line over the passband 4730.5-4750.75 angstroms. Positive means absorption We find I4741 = -0.1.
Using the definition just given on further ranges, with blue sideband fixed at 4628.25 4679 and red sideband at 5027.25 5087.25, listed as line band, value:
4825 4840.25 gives 2.5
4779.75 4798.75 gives 1.4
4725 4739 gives 0.9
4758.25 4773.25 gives 0.6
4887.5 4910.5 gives 2.0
